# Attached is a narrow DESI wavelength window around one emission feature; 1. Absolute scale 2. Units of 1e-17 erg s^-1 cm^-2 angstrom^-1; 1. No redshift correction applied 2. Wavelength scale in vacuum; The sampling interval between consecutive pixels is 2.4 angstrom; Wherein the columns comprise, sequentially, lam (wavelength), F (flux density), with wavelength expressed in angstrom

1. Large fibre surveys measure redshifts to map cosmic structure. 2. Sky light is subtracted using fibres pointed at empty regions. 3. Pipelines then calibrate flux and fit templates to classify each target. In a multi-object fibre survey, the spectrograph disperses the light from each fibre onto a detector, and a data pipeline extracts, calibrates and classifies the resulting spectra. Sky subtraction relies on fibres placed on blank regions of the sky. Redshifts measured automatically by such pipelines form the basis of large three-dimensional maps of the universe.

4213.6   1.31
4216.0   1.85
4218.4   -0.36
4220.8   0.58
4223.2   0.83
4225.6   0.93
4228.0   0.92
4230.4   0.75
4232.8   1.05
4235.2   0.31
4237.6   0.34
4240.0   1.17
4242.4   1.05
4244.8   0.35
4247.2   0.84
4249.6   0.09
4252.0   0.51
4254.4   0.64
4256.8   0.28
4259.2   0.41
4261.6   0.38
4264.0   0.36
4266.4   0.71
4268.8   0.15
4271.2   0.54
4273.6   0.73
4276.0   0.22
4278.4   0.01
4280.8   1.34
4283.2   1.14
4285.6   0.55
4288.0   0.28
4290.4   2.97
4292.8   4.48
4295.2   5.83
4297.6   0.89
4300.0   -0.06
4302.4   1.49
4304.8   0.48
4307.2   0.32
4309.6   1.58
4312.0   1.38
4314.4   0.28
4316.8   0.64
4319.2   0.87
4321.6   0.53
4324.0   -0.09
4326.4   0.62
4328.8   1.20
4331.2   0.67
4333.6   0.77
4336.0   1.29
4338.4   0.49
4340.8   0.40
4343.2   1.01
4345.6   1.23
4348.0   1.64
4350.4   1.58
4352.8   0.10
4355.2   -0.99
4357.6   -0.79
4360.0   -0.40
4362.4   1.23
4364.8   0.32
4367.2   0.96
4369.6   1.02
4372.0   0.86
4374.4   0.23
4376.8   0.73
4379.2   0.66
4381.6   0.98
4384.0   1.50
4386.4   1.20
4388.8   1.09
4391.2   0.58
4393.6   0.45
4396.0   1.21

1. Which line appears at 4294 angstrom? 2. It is [O II]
